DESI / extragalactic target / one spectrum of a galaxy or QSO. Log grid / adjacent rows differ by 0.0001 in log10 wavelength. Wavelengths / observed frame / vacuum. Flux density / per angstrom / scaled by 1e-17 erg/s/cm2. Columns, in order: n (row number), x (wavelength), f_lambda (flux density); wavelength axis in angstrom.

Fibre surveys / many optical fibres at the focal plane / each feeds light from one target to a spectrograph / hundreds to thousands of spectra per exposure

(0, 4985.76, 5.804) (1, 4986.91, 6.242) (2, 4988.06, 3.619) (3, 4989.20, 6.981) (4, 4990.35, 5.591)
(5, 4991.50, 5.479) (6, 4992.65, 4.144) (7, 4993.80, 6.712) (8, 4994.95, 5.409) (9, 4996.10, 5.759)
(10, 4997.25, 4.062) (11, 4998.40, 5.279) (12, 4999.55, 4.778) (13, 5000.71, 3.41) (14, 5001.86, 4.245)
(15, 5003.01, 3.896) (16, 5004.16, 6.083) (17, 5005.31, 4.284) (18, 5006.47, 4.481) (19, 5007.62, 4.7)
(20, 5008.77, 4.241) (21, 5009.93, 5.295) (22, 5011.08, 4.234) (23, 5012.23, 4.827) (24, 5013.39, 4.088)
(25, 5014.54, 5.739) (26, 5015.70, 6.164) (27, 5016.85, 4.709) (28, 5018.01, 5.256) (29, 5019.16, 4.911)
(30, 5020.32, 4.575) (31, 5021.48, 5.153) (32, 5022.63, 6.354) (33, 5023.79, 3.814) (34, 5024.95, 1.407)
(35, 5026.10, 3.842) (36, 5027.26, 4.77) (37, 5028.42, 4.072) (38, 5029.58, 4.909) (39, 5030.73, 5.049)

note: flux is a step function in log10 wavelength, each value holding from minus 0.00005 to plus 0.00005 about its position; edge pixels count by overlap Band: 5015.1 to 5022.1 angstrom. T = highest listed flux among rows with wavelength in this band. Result 6.164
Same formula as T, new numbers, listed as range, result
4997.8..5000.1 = 5.279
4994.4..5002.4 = 5.759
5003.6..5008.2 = 6.083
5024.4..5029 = 4.77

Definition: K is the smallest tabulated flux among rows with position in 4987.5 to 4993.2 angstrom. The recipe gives 3.619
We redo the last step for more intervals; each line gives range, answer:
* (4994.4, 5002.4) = 3.41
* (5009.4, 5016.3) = 4.088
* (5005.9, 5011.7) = 4.234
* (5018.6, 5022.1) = 4.575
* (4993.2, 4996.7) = 5.409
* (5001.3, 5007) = 3.896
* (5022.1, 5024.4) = 3.814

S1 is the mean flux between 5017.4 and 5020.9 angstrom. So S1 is 4.9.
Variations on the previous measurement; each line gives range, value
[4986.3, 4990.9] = 5.61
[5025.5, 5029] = 4.21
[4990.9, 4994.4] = 5.44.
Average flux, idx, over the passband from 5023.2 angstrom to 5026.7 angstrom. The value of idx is 3.04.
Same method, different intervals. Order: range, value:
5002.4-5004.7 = 4.97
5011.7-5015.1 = 4.88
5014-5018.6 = 5.46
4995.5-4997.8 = 4.93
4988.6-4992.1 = 5.99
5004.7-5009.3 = 4.44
